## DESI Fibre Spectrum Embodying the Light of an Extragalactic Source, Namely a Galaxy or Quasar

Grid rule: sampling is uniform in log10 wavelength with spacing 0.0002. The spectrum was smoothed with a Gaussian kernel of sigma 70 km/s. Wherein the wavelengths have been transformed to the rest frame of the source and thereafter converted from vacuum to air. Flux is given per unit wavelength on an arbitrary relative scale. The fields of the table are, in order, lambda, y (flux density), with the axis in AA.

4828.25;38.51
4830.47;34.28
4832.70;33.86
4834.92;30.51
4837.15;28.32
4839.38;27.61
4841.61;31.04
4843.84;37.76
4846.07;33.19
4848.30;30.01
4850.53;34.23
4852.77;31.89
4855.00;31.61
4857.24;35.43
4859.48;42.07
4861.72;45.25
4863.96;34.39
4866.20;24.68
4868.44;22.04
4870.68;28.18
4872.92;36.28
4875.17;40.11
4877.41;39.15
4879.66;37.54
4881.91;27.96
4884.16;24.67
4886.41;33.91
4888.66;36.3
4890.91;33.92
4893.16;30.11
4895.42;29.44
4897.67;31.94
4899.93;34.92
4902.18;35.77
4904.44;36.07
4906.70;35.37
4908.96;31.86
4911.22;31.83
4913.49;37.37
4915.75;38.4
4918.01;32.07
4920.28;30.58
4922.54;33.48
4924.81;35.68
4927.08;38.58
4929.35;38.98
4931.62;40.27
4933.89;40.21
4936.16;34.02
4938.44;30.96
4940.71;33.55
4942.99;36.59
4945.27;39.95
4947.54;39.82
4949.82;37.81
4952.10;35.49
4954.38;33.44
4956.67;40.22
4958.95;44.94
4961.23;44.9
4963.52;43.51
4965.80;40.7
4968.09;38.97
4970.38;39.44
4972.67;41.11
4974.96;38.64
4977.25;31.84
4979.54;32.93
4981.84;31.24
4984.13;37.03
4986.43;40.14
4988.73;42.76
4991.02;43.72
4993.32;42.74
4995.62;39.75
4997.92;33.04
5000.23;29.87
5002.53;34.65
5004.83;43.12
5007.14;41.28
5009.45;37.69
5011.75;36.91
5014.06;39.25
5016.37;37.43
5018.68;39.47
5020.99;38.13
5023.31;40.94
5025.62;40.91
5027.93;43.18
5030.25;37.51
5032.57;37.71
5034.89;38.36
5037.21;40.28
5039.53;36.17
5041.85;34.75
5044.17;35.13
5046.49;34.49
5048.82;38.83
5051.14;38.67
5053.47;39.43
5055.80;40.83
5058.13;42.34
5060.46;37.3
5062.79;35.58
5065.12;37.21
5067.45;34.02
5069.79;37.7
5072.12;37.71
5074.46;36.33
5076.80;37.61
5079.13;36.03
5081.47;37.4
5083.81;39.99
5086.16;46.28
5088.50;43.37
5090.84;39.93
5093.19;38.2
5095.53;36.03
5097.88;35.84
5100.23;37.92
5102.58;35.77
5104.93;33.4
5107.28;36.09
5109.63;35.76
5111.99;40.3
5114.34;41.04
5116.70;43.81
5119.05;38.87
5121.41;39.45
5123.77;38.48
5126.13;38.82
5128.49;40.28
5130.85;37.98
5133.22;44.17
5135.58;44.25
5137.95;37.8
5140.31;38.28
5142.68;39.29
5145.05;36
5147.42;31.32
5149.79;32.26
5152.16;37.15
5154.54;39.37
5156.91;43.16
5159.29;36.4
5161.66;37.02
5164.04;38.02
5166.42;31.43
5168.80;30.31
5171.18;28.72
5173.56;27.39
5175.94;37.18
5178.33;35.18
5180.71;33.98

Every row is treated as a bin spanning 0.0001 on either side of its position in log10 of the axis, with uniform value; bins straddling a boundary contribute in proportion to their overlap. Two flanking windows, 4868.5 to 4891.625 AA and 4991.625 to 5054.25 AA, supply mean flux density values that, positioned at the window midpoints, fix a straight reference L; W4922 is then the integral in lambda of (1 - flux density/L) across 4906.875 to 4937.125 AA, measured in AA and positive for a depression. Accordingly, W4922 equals -0.8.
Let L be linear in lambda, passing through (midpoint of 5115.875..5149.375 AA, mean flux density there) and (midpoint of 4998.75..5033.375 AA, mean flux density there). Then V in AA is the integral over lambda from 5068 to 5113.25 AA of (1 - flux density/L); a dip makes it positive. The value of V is 1.0 AA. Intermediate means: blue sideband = 38.5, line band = 37.9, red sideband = 39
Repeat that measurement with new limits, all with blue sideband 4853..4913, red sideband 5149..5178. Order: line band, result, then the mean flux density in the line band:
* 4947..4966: -3.5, 40.1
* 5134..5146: -1.6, 39.4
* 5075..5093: -2.8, 39.9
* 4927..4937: -1.4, 38.5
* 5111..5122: -1.9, 40.8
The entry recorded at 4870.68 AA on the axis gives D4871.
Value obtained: 28.18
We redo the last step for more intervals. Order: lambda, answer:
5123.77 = 38.48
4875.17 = 40.11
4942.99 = 36.59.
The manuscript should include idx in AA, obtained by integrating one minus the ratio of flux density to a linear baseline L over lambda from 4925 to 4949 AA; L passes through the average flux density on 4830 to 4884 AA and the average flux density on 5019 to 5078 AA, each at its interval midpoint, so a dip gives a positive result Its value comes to -1.4 AA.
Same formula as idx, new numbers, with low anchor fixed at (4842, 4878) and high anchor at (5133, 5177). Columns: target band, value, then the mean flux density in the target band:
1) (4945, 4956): -0.81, 37.2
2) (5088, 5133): -3.45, 38.5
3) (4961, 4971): -1.88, 41.3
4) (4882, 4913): 1.42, 32.7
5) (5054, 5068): -1.06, 38.1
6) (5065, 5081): -0.51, 36.7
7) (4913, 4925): 0.02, 34.4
